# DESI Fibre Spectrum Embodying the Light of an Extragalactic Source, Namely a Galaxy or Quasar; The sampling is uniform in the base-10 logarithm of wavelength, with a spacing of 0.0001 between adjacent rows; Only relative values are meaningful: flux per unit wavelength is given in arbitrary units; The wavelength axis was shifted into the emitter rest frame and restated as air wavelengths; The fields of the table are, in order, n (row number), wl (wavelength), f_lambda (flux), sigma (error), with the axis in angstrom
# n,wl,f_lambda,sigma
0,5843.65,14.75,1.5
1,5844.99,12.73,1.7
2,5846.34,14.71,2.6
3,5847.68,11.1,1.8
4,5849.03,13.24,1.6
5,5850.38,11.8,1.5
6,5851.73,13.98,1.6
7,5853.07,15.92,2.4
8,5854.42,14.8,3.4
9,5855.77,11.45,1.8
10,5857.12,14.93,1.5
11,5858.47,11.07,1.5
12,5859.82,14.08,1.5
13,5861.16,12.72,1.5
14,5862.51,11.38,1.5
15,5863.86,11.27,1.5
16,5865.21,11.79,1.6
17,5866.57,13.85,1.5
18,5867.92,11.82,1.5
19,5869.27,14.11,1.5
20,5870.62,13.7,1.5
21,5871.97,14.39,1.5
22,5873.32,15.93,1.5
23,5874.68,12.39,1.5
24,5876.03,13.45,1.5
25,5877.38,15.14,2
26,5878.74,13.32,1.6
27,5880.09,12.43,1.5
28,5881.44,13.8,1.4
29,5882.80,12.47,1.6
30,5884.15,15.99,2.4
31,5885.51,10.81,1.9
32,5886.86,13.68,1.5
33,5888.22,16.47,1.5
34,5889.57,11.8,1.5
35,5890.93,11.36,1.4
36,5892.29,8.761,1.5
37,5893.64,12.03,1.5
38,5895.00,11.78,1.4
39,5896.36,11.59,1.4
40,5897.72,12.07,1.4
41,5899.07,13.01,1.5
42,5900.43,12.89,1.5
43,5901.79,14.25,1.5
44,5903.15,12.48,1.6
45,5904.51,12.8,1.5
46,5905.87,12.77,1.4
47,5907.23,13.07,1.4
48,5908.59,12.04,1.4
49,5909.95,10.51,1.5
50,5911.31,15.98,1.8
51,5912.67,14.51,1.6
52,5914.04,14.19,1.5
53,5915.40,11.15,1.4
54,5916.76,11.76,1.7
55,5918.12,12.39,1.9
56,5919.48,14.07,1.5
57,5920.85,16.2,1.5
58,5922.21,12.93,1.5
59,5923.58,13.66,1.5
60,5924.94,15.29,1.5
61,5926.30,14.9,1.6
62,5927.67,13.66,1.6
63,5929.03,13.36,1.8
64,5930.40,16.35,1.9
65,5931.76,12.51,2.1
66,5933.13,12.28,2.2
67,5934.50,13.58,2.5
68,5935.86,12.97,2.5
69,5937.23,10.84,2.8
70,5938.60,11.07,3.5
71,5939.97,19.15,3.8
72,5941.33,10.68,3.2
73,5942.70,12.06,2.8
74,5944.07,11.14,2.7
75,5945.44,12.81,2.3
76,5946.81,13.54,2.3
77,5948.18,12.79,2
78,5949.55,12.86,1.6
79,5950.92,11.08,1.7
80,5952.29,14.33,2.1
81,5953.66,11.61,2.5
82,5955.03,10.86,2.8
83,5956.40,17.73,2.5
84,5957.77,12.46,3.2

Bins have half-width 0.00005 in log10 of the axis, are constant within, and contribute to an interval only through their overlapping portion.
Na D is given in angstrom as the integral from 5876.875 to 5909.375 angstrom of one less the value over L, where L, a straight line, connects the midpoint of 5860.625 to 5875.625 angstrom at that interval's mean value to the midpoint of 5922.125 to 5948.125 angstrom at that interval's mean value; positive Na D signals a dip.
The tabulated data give 0.9 angstrom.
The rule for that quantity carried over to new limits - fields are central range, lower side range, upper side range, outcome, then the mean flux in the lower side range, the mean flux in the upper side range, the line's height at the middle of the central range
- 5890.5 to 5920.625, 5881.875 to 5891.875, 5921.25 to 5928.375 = 2.3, 13.1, 14.2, 13.6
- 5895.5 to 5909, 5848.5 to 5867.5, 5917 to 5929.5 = 1.0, 13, 14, 13.7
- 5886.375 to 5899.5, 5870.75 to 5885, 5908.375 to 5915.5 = 1.3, 13.9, 13.3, 13.6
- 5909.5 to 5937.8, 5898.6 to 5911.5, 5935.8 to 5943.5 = -1.6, 12.9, 12.8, 12.8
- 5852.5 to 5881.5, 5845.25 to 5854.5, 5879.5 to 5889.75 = 0.4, 13.5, 13.5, 13.5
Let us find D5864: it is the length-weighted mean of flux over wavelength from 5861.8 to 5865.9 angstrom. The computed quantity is 11.5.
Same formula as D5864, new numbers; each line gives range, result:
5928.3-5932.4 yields 14.1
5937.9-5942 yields 13.6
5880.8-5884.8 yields 14.1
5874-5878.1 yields 13.6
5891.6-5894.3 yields 10.4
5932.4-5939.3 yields 12.1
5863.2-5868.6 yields 12.2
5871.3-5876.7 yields 14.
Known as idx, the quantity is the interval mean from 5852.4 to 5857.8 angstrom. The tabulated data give 14.3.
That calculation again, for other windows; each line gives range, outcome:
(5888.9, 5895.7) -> 11.1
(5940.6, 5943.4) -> 11.5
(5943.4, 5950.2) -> 12.6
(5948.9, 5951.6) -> 12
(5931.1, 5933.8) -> 12.4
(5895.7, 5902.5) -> 12.8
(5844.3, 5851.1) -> 12.7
